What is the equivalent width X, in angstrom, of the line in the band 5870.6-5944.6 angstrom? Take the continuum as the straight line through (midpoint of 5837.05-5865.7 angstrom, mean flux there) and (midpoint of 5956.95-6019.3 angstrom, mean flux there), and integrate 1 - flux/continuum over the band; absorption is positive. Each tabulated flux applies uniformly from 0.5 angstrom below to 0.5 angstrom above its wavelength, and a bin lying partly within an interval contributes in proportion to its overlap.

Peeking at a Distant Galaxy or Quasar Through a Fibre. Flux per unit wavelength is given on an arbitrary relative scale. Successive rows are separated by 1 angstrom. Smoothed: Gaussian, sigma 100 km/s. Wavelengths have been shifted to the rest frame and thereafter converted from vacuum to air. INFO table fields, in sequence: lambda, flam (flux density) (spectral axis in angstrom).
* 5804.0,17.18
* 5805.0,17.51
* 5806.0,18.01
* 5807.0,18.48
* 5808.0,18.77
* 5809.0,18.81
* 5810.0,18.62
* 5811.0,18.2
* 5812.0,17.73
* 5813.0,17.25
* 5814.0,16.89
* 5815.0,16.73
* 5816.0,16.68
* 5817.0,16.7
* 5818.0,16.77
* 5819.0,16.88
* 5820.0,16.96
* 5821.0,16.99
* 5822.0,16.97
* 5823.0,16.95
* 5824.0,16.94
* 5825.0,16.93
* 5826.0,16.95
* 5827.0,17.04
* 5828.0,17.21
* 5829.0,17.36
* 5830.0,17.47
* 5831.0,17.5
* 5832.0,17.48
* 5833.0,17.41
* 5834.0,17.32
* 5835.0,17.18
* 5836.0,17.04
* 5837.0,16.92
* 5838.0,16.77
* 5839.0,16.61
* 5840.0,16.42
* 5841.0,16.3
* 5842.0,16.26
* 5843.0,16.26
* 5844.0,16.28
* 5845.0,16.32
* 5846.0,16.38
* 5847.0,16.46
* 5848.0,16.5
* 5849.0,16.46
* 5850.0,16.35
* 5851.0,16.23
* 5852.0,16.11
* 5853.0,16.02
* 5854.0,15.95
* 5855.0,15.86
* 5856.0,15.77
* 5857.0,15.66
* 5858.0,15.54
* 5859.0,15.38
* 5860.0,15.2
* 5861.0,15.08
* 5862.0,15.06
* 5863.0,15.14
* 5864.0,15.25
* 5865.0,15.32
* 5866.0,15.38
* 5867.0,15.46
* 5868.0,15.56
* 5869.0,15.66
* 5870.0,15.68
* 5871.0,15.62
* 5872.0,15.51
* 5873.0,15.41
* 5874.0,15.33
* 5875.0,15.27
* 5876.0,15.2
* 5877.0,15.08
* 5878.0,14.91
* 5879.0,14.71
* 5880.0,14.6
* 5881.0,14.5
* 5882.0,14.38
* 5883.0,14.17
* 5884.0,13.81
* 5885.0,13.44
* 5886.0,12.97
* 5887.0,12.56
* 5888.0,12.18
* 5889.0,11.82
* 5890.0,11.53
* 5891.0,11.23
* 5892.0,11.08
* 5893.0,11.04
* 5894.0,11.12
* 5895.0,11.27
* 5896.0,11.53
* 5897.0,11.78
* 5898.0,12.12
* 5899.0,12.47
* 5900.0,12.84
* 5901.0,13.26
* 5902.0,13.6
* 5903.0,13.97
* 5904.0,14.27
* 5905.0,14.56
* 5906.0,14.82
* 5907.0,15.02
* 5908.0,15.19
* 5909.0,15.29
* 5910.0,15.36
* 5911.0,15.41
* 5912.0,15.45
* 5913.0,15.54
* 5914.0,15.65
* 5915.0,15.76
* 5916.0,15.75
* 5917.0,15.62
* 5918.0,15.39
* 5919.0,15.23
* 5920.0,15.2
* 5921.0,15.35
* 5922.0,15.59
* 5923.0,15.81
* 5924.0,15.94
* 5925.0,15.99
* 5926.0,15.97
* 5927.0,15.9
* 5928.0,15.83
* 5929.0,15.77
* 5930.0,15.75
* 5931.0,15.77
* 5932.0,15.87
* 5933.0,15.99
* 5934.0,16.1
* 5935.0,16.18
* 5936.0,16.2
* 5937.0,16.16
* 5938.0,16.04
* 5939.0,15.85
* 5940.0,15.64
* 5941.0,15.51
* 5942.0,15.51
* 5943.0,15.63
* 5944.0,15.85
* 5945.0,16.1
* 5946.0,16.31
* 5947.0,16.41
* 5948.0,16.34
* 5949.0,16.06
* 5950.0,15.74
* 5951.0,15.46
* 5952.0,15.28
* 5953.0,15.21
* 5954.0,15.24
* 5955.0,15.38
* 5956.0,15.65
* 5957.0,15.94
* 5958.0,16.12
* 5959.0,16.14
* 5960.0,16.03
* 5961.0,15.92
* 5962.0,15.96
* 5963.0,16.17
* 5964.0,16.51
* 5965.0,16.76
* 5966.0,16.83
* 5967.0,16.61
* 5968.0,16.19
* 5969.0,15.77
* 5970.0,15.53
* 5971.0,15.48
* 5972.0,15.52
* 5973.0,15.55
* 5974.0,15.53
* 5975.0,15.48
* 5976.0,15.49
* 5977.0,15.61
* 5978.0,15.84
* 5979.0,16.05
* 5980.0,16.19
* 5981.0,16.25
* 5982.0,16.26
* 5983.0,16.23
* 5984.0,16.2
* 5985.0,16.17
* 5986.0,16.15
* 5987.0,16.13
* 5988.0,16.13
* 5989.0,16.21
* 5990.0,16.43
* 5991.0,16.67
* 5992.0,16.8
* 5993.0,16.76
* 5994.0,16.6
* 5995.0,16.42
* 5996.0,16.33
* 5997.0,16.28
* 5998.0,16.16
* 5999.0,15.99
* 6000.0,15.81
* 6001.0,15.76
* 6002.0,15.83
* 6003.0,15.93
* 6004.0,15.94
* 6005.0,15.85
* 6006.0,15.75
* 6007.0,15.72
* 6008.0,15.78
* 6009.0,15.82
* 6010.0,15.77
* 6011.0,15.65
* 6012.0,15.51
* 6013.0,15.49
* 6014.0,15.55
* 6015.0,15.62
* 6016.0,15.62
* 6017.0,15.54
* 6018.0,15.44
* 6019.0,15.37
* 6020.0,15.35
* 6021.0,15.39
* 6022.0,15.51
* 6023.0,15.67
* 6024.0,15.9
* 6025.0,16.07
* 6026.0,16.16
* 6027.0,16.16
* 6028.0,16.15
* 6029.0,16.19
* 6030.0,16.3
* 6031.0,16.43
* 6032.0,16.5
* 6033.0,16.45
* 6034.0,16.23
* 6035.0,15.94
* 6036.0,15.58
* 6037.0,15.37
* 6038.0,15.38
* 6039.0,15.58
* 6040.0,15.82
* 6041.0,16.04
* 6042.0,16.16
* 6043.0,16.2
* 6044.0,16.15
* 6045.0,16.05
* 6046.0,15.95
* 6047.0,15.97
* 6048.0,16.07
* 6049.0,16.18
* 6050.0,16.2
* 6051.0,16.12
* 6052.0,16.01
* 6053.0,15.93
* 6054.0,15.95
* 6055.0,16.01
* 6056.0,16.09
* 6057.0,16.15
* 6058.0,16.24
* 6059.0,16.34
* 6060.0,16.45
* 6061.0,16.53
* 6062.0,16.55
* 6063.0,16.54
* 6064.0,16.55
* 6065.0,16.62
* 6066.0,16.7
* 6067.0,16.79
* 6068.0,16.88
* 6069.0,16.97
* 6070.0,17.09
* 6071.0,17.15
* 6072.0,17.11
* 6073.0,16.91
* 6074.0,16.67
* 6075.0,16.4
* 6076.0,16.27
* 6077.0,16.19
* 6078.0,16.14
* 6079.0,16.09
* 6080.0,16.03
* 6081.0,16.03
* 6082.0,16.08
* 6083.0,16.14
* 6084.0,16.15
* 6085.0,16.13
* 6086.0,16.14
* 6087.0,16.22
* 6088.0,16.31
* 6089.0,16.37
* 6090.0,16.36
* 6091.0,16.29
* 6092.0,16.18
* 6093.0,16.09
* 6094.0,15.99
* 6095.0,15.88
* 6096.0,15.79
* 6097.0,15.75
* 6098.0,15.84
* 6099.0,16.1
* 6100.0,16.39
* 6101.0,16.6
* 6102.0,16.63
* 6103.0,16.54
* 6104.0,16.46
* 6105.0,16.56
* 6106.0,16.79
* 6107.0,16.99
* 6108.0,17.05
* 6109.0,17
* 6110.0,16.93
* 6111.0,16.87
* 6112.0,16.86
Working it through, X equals 6.4 angstrom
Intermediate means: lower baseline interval 16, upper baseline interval 16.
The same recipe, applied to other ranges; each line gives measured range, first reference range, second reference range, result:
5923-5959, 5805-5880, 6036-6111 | 1.2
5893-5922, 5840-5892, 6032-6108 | 2.1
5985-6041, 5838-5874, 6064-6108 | 1.0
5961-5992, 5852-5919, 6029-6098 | -1.5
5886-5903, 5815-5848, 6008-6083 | 4.7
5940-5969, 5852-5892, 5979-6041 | -0.9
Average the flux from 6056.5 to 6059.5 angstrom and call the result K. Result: 16.2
